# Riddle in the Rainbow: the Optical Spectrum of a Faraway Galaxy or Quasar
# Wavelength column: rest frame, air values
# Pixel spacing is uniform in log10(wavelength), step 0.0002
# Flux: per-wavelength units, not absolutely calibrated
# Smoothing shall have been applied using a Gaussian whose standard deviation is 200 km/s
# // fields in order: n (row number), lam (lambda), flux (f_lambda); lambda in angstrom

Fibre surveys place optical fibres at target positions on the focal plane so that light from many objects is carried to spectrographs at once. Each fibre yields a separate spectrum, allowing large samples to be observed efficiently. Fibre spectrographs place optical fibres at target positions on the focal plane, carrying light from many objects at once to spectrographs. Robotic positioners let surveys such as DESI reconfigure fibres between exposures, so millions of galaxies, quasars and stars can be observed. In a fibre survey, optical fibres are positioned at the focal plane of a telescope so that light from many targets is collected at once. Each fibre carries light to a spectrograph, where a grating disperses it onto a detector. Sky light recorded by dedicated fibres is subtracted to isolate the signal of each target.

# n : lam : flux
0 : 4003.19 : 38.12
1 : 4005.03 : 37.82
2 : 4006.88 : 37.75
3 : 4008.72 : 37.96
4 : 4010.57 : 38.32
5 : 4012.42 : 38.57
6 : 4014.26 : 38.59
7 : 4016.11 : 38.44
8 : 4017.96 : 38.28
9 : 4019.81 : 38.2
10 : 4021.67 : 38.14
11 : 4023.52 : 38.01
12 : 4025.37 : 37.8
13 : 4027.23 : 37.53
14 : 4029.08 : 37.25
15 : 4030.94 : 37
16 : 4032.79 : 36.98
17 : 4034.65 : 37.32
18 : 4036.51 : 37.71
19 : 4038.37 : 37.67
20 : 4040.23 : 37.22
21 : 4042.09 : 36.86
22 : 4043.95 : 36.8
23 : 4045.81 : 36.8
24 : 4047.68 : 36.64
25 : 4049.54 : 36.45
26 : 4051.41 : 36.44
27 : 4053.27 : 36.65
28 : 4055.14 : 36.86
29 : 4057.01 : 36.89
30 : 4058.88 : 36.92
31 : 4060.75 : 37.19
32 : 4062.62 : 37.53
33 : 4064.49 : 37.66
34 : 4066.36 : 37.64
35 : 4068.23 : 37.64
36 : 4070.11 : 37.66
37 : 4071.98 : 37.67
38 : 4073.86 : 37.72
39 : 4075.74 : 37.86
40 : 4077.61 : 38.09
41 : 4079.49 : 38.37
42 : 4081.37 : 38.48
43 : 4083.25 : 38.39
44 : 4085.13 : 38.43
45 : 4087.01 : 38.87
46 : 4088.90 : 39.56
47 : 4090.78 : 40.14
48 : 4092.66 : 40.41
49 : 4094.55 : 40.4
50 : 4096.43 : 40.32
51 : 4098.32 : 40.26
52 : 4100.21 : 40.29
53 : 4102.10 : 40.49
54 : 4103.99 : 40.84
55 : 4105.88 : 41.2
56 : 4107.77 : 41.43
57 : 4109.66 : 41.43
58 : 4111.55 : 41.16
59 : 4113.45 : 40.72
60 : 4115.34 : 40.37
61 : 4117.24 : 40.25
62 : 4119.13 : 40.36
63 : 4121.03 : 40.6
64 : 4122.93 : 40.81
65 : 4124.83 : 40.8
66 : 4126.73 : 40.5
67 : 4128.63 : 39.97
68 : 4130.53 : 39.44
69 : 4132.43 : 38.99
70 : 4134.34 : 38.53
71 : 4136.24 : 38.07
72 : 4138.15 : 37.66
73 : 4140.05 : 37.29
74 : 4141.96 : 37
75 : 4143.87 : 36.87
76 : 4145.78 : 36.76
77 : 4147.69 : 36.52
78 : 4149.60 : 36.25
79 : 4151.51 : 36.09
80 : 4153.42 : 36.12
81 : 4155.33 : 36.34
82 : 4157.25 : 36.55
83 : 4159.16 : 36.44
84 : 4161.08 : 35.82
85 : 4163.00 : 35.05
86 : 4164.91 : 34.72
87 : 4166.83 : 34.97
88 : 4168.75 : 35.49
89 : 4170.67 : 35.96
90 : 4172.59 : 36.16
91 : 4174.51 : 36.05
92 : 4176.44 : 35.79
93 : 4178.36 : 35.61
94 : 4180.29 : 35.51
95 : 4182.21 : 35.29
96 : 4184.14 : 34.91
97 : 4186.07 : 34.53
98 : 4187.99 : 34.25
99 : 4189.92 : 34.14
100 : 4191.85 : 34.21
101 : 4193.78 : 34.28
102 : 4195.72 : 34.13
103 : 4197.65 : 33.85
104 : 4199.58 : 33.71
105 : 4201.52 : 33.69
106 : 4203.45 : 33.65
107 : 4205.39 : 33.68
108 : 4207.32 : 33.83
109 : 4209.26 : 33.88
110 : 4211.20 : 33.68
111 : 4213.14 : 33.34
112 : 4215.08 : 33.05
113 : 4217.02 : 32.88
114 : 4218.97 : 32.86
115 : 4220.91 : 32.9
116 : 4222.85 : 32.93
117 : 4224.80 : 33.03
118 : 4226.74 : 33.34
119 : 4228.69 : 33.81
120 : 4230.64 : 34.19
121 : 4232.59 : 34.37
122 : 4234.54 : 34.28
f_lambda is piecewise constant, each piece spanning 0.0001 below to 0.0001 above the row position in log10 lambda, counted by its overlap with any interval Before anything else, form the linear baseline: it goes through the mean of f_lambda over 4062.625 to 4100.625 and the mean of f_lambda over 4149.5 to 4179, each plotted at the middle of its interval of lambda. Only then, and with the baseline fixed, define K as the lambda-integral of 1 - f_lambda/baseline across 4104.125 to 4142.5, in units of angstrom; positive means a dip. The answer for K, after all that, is -2.7 angstrom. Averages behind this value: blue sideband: 38.7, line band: 39.9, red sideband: 35.8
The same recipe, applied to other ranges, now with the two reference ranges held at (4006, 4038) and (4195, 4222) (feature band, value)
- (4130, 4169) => -2.0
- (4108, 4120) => -1.7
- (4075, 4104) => -2.5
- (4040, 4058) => 0.2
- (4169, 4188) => -0.7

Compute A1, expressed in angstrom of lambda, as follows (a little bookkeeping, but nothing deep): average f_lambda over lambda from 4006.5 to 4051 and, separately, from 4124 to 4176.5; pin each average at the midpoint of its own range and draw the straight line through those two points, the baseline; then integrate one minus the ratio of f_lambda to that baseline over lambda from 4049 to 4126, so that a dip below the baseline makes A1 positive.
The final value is -3.7 angstrom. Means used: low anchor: 37.6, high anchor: 37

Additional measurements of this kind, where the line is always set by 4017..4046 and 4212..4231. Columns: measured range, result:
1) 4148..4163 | -0.6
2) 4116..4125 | -1.3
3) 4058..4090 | -1.3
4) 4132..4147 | -1.1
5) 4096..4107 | -1.4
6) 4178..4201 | -0.4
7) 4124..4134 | -1.3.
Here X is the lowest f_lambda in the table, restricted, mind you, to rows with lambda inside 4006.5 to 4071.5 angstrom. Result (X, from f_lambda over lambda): 36.44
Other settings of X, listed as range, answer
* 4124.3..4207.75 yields 33.65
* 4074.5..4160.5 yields 36.09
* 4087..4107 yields 38.87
